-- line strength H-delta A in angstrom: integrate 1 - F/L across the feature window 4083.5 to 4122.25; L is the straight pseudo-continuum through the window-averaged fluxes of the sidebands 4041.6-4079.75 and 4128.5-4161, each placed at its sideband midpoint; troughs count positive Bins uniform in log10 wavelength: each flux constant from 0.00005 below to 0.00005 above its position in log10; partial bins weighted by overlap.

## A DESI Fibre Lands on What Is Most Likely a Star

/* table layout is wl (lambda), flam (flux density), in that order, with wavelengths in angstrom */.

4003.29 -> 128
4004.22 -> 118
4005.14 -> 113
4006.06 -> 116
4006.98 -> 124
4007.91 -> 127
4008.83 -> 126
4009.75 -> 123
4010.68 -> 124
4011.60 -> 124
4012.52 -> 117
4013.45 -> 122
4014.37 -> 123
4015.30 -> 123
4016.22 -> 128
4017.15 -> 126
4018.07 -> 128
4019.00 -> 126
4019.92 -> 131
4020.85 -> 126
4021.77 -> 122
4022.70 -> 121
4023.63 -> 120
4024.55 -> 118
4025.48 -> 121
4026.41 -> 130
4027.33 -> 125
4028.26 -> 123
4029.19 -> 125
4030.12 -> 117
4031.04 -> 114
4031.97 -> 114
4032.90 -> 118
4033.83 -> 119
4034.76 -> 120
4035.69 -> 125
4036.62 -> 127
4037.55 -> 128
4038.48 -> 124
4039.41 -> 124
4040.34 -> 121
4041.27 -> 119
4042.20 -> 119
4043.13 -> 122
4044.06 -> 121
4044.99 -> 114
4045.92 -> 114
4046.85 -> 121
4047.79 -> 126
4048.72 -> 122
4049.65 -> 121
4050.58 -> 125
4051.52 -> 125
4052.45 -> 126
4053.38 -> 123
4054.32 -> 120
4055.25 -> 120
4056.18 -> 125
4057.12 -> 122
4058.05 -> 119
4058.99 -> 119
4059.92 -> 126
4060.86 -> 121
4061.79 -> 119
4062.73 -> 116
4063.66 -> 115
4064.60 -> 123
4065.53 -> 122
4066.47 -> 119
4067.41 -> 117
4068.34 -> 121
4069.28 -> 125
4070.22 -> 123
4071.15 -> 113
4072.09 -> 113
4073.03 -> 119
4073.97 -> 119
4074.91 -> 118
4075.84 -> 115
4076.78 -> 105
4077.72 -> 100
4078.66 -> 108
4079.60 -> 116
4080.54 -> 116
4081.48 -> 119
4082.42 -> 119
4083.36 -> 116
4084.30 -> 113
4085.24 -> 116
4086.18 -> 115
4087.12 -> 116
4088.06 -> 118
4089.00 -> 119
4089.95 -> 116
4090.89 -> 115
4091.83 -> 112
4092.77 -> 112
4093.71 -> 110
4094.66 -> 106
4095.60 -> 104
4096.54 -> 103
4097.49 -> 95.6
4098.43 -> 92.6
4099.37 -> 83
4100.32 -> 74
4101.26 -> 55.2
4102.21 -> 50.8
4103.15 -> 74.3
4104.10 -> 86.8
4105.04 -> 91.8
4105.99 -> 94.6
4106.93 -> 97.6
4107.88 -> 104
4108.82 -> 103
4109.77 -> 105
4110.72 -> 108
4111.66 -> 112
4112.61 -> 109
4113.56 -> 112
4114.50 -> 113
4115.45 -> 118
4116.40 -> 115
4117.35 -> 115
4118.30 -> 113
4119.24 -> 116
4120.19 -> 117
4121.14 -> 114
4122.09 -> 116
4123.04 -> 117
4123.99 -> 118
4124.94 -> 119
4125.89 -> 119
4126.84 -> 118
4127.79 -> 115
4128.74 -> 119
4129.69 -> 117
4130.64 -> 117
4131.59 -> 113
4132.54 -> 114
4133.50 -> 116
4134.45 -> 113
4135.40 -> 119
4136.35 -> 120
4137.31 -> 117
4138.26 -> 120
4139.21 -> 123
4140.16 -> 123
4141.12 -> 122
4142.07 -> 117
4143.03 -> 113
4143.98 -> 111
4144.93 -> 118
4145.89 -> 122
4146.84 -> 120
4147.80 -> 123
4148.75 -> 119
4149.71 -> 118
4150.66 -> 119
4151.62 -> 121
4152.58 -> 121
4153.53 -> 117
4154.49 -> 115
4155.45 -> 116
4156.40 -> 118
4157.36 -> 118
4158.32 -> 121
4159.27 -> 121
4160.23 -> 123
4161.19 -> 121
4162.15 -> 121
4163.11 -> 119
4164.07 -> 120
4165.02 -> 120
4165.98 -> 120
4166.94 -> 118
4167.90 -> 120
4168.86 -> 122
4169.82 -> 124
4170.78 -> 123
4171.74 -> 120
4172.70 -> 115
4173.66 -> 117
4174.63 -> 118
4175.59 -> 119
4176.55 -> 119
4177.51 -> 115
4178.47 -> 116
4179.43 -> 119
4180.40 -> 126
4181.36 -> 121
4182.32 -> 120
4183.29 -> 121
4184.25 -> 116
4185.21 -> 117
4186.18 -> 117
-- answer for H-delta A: 4.8 angstrom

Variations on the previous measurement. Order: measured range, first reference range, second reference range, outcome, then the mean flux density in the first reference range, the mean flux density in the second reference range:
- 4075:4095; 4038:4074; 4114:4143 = 0.9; 121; 117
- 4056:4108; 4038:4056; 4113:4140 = 4.6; 122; 117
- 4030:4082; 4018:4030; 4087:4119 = -2.1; 124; 102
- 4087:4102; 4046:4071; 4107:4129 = 2.0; 121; 113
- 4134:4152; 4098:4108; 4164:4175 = -2.5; 81.4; 120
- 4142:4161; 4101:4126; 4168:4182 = -0.8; 104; 120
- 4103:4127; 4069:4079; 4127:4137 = 1.4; 114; 116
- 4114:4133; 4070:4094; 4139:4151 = 0.2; 115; 119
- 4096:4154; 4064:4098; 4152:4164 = 3.7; 114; 119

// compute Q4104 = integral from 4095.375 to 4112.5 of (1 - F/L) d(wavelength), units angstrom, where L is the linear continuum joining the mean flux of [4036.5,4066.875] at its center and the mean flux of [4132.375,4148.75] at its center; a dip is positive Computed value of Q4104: 4.1 angstrom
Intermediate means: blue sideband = 121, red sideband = 118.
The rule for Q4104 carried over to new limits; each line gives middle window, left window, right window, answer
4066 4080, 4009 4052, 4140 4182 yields 0.7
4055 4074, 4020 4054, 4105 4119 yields -0.5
